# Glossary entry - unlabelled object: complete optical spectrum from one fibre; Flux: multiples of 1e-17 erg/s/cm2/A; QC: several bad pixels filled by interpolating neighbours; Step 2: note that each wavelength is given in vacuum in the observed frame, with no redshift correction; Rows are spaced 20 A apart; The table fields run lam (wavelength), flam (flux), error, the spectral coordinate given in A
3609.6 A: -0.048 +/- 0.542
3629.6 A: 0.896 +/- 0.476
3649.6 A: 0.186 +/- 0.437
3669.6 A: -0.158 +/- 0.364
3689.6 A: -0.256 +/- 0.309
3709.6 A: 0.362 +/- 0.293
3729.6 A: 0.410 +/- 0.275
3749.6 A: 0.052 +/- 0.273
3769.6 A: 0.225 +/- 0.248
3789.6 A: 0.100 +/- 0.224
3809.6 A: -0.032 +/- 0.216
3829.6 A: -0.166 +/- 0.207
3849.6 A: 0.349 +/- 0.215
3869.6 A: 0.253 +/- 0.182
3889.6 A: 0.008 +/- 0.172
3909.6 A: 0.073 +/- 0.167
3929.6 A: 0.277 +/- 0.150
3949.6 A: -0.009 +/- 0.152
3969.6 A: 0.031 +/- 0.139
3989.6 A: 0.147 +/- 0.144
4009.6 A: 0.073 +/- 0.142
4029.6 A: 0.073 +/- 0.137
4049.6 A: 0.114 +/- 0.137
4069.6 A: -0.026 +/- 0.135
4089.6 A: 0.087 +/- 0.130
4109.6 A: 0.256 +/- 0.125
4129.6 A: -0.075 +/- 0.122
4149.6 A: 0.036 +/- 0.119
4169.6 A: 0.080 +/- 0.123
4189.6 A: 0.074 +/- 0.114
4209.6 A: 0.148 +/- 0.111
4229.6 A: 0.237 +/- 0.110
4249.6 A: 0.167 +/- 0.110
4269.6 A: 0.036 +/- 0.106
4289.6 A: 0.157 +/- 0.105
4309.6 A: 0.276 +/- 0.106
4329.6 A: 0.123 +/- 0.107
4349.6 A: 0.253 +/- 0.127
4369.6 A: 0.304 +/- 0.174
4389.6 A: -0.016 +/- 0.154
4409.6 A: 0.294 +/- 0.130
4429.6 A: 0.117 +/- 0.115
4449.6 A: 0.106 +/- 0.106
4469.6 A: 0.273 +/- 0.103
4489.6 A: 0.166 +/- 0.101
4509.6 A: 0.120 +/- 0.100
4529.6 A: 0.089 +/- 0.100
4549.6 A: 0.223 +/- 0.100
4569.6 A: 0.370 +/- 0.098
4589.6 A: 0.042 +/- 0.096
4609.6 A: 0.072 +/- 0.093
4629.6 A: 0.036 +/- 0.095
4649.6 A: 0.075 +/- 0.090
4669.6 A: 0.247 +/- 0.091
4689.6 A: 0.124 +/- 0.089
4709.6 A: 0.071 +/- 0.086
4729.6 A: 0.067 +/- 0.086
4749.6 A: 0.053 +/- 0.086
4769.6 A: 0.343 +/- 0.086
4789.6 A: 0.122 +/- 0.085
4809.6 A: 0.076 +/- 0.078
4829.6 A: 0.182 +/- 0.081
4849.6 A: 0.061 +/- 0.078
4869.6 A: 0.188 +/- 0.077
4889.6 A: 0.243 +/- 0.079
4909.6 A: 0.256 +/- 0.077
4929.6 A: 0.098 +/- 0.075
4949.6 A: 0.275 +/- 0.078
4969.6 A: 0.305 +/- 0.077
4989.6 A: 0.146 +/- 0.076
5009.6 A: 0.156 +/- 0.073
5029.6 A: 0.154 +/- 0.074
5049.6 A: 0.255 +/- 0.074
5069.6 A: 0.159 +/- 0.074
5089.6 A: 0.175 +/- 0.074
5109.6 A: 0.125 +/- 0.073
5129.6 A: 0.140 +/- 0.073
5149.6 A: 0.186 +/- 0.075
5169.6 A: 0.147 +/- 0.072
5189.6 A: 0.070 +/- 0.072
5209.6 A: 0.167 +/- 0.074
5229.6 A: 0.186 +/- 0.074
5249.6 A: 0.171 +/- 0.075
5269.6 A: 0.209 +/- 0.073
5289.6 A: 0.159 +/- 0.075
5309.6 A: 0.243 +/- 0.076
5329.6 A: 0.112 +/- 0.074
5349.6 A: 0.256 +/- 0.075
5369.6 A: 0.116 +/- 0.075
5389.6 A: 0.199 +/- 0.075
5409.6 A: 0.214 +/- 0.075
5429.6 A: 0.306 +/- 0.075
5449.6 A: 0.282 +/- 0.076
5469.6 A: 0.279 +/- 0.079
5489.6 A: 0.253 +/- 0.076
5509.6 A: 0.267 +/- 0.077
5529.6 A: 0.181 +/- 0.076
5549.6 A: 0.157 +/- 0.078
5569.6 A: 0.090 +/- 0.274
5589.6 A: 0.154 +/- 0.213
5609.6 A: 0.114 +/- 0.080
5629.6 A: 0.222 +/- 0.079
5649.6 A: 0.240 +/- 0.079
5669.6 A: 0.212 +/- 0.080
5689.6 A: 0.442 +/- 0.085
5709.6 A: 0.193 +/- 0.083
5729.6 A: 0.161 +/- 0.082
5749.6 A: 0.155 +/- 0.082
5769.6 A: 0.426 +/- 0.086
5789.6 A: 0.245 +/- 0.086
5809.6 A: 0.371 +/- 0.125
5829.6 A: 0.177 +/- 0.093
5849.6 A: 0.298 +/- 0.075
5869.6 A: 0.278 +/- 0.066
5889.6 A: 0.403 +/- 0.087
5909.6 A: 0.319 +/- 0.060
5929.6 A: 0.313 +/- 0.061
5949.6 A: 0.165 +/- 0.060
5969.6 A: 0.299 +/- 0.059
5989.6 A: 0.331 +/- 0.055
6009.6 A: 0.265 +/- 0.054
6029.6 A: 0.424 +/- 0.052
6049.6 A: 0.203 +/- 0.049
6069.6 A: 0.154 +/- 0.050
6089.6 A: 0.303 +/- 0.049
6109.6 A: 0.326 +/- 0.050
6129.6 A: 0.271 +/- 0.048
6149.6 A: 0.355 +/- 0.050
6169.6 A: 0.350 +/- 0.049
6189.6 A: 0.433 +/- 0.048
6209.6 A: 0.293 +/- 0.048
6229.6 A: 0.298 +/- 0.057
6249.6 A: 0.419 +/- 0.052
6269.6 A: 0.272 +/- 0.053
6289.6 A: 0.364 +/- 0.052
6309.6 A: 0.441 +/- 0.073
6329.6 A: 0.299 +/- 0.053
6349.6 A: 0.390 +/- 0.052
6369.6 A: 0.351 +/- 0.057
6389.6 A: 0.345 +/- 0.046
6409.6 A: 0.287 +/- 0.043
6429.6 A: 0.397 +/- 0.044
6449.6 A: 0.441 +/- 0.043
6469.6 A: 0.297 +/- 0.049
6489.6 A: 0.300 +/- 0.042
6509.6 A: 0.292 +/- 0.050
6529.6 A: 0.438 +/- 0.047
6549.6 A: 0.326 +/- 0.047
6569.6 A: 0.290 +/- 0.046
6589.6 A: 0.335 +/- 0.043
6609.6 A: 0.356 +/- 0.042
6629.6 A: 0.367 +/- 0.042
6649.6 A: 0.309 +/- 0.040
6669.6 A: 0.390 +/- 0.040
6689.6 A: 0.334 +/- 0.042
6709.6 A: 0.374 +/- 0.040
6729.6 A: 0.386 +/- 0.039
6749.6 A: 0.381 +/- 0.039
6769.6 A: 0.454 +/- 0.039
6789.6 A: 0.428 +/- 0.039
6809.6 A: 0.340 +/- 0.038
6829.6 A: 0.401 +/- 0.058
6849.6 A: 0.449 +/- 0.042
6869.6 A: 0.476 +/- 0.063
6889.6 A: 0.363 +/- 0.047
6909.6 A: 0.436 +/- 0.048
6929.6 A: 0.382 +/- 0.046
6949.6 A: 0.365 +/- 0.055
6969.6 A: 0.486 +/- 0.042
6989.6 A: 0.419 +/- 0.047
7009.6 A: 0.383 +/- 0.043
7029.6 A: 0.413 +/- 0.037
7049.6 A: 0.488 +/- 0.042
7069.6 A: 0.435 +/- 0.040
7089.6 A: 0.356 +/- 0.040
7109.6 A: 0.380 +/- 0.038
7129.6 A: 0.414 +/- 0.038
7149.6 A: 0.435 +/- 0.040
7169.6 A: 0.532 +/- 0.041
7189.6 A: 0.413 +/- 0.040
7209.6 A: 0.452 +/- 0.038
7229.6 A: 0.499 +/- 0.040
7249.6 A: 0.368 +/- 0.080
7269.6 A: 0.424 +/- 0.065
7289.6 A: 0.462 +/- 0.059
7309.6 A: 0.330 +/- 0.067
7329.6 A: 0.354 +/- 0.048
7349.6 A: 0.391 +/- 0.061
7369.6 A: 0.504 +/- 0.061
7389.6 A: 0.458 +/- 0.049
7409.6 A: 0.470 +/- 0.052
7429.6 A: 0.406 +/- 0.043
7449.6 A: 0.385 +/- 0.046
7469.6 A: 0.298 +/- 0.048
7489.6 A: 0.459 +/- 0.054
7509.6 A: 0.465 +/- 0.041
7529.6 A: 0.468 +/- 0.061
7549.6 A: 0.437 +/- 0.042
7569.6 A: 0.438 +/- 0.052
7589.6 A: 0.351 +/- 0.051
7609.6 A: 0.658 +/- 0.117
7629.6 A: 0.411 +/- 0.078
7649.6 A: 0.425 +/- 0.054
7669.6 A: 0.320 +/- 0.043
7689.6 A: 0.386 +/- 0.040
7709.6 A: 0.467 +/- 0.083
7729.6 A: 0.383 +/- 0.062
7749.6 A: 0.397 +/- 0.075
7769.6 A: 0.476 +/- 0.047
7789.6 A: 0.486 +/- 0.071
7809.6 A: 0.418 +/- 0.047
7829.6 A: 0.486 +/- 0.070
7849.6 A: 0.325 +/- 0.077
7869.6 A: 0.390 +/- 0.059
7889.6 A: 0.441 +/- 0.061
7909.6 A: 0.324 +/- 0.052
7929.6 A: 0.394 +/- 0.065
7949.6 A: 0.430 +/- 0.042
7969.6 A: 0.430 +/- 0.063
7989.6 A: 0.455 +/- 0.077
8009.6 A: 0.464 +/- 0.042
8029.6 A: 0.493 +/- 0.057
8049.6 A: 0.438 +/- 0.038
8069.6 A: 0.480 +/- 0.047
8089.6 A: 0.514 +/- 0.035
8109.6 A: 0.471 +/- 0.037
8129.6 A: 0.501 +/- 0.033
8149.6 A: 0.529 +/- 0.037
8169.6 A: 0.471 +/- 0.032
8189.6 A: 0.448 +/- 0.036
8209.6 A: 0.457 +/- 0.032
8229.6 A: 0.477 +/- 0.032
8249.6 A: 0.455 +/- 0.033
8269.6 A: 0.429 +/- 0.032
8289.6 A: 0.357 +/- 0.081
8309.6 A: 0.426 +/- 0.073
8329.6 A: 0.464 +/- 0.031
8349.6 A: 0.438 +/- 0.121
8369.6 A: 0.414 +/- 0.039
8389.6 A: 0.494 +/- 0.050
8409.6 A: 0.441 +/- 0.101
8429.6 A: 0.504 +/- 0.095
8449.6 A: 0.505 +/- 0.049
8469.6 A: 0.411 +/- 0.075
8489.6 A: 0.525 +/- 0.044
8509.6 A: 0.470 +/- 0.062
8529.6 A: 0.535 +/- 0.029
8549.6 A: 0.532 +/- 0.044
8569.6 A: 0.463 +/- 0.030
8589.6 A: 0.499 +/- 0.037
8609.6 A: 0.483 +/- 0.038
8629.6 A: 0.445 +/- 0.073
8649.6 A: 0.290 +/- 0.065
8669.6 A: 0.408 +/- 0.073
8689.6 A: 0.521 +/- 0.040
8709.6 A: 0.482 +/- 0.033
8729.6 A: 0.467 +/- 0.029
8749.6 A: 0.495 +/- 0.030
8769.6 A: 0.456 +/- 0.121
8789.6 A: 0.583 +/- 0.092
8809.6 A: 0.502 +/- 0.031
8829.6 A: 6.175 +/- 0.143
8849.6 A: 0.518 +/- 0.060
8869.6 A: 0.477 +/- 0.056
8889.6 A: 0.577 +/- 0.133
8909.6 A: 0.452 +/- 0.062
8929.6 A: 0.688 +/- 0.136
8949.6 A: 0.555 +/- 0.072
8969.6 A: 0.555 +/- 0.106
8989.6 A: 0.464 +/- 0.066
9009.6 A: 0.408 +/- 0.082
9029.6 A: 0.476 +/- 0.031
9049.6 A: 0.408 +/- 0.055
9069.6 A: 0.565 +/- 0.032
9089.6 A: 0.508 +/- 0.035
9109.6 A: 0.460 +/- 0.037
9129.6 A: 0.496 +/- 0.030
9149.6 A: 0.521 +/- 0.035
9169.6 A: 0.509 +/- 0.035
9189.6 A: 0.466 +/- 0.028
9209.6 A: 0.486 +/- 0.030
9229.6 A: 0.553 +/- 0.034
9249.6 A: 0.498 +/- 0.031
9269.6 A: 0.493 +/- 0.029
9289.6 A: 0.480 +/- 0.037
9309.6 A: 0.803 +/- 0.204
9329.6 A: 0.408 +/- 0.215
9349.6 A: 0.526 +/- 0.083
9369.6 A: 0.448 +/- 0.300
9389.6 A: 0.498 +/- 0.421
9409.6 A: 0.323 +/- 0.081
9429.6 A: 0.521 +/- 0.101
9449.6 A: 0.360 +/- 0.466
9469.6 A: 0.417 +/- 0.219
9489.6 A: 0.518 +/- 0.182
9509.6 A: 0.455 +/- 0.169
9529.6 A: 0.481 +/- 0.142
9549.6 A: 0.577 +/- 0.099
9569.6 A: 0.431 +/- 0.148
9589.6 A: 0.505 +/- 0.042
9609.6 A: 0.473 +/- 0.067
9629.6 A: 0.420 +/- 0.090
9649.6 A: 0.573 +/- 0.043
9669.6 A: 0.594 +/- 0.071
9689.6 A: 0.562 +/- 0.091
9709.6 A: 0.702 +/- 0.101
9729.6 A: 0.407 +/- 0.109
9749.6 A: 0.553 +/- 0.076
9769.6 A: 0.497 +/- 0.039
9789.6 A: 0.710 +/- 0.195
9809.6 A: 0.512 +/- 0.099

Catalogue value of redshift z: 0.528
